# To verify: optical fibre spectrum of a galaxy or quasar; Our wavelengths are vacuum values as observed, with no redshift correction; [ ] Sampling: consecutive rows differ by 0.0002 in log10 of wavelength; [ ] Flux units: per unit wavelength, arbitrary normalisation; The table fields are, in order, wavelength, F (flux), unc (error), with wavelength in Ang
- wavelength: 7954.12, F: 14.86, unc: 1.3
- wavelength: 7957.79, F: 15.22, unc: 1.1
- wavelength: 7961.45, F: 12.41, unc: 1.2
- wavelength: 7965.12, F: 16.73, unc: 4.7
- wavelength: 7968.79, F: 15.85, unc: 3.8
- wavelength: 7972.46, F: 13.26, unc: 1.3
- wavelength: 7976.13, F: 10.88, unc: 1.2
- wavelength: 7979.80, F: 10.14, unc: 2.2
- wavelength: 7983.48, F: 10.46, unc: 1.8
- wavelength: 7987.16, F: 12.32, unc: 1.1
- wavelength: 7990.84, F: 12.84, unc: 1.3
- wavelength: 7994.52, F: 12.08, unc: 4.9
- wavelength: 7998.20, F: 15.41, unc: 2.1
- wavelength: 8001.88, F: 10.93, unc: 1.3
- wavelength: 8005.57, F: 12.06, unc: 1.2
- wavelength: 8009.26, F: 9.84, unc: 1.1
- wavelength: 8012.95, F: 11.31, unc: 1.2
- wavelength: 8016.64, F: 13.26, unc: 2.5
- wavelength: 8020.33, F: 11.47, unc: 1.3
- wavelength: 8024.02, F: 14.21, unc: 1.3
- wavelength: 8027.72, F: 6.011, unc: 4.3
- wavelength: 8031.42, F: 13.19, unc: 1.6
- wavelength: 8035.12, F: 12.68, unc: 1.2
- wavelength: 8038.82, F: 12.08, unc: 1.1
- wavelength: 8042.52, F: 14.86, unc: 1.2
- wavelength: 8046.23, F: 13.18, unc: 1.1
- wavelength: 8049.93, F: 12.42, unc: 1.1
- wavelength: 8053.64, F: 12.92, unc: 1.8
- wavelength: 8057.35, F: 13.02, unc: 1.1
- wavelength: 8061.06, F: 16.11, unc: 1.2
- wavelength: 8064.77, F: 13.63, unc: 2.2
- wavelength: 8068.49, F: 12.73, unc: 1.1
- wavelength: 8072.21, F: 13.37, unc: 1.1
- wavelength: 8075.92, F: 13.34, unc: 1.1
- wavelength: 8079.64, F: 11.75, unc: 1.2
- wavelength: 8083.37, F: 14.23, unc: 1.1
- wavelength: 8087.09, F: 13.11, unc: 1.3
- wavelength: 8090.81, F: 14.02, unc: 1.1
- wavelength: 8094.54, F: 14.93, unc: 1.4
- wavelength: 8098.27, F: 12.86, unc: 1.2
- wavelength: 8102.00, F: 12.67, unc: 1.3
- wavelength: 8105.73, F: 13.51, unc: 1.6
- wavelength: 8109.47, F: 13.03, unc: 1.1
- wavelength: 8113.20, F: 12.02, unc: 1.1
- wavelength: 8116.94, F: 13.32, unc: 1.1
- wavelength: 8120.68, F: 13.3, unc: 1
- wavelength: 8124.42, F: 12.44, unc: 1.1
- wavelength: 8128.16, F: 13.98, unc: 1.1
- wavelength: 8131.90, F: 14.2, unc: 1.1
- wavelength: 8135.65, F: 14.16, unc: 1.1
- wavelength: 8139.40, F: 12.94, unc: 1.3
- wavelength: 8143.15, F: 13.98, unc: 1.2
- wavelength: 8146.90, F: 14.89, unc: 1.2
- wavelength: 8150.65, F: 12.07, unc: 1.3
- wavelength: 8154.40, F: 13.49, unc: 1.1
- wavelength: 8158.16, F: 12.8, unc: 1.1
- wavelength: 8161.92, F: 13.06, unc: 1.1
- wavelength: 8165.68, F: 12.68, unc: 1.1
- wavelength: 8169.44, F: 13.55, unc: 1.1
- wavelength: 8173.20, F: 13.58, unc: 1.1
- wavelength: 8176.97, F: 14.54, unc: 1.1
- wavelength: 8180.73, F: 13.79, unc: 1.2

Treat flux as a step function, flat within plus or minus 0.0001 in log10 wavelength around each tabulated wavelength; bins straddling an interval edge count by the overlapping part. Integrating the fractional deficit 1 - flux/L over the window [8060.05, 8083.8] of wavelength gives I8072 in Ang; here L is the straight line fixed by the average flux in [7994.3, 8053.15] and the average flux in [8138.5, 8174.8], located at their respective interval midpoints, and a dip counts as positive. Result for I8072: -1.62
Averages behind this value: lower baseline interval 12.2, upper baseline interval 13.3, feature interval 13.5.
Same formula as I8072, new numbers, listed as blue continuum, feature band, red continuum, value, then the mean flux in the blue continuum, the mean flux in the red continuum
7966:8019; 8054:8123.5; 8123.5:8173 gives -2.1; 12.3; 13.4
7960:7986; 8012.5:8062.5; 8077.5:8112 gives 1.7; 12.8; 13.3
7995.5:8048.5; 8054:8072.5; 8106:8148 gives -1.5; 12.2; 13.5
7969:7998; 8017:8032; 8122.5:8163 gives 1.5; 12.2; 13.5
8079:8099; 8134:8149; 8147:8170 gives -0.9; 13.6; 13.1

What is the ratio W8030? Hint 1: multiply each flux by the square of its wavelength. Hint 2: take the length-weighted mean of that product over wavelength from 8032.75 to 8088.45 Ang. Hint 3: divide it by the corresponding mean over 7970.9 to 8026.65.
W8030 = 1.1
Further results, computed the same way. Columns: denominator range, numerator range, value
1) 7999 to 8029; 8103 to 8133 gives 1.19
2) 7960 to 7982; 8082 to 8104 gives 1.07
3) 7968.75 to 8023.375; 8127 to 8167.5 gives 1.16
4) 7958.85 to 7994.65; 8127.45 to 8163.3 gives 1.11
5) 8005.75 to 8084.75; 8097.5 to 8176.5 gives 1.08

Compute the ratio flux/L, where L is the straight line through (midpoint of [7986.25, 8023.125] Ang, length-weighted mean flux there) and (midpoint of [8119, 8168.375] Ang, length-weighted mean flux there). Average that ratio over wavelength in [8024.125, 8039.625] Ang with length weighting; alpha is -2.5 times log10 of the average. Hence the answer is 0.11 mag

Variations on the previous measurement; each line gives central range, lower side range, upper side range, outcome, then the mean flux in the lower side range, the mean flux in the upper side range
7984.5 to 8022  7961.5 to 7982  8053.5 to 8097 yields 0.11 mag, 13.2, 13.6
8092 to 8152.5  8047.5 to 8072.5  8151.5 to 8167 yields -0.02 mag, 13.5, 13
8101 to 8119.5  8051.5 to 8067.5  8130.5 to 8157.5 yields 0.06 mag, 13.8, 13.6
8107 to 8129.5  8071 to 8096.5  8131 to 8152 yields 0.05 mag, 13.5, 13.7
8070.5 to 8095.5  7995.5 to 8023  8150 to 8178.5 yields -0.07 mag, 12.1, 13.3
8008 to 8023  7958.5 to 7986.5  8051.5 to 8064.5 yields 0.15 mag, 12.9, 13.9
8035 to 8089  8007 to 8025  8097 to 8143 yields -0.07 mag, 11.9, 13.2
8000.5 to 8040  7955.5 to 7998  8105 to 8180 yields 0.14 mag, 13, 13.4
